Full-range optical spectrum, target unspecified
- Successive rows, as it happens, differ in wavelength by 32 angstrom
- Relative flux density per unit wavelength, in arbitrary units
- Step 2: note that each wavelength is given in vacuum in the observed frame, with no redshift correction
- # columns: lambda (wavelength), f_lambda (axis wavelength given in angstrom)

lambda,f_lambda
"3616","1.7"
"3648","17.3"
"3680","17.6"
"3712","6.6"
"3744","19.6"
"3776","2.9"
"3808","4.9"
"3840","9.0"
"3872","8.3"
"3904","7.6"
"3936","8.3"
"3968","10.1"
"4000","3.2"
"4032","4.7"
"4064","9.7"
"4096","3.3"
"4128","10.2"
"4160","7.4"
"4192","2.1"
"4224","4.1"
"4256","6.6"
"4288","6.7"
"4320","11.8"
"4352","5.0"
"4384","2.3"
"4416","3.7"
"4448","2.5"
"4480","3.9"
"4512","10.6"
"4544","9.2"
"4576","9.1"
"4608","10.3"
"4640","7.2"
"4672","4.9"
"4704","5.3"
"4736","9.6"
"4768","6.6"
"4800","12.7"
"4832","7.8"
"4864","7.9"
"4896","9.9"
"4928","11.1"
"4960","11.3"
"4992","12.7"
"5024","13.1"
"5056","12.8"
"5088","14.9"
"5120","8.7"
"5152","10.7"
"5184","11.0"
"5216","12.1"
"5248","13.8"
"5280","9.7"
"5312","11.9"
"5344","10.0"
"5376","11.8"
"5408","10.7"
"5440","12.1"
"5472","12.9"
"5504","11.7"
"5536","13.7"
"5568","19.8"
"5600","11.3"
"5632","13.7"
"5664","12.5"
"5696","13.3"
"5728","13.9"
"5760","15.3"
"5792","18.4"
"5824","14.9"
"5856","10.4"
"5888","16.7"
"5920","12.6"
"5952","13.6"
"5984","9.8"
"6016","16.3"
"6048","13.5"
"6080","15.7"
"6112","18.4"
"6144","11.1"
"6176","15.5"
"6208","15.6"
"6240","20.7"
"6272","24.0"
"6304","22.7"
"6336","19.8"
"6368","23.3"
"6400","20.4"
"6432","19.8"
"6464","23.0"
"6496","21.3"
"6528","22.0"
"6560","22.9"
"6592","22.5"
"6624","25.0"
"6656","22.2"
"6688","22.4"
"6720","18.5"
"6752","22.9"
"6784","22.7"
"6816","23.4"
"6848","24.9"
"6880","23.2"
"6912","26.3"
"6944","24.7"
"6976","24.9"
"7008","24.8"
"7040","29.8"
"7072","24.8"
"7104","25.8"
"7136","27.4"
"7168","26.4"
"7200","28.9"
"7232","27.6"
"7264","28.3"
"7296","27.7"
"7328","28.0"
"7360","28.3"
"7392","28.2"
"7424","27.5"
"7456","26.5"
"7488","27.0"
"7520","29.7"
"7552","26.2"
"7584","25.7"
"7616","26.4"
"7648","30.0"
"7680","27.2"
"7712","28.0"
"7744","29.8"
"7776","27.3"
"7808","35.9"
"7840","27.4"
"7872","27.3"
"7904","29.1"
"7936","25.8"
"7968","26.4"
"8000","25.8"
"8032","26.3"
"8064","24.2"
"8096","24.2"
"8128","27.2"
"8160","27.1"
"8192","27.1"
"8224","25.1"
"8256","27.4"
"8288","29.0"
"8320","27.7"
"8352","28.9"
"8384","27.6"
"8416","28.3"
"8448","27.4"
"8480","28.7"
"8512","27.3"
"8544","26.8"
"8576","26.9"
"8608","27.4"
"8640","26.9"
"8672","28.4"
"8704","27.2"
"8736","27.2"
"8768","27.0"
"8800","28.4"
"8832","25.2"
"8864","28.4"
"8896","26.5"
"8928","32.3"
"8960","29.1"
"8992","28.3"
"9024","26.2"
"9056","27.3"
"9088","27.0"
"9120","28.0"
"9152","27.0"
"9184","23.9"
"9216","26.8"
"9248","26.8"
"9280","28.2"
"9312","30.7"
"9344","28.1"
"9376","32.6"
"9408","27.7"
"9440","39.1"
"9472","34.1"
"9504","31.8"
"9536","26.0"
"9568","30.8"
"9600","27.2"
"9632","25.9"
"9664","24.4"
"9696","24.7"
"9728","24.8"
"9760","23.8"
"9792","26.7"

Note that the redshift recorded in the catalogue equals 0.560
